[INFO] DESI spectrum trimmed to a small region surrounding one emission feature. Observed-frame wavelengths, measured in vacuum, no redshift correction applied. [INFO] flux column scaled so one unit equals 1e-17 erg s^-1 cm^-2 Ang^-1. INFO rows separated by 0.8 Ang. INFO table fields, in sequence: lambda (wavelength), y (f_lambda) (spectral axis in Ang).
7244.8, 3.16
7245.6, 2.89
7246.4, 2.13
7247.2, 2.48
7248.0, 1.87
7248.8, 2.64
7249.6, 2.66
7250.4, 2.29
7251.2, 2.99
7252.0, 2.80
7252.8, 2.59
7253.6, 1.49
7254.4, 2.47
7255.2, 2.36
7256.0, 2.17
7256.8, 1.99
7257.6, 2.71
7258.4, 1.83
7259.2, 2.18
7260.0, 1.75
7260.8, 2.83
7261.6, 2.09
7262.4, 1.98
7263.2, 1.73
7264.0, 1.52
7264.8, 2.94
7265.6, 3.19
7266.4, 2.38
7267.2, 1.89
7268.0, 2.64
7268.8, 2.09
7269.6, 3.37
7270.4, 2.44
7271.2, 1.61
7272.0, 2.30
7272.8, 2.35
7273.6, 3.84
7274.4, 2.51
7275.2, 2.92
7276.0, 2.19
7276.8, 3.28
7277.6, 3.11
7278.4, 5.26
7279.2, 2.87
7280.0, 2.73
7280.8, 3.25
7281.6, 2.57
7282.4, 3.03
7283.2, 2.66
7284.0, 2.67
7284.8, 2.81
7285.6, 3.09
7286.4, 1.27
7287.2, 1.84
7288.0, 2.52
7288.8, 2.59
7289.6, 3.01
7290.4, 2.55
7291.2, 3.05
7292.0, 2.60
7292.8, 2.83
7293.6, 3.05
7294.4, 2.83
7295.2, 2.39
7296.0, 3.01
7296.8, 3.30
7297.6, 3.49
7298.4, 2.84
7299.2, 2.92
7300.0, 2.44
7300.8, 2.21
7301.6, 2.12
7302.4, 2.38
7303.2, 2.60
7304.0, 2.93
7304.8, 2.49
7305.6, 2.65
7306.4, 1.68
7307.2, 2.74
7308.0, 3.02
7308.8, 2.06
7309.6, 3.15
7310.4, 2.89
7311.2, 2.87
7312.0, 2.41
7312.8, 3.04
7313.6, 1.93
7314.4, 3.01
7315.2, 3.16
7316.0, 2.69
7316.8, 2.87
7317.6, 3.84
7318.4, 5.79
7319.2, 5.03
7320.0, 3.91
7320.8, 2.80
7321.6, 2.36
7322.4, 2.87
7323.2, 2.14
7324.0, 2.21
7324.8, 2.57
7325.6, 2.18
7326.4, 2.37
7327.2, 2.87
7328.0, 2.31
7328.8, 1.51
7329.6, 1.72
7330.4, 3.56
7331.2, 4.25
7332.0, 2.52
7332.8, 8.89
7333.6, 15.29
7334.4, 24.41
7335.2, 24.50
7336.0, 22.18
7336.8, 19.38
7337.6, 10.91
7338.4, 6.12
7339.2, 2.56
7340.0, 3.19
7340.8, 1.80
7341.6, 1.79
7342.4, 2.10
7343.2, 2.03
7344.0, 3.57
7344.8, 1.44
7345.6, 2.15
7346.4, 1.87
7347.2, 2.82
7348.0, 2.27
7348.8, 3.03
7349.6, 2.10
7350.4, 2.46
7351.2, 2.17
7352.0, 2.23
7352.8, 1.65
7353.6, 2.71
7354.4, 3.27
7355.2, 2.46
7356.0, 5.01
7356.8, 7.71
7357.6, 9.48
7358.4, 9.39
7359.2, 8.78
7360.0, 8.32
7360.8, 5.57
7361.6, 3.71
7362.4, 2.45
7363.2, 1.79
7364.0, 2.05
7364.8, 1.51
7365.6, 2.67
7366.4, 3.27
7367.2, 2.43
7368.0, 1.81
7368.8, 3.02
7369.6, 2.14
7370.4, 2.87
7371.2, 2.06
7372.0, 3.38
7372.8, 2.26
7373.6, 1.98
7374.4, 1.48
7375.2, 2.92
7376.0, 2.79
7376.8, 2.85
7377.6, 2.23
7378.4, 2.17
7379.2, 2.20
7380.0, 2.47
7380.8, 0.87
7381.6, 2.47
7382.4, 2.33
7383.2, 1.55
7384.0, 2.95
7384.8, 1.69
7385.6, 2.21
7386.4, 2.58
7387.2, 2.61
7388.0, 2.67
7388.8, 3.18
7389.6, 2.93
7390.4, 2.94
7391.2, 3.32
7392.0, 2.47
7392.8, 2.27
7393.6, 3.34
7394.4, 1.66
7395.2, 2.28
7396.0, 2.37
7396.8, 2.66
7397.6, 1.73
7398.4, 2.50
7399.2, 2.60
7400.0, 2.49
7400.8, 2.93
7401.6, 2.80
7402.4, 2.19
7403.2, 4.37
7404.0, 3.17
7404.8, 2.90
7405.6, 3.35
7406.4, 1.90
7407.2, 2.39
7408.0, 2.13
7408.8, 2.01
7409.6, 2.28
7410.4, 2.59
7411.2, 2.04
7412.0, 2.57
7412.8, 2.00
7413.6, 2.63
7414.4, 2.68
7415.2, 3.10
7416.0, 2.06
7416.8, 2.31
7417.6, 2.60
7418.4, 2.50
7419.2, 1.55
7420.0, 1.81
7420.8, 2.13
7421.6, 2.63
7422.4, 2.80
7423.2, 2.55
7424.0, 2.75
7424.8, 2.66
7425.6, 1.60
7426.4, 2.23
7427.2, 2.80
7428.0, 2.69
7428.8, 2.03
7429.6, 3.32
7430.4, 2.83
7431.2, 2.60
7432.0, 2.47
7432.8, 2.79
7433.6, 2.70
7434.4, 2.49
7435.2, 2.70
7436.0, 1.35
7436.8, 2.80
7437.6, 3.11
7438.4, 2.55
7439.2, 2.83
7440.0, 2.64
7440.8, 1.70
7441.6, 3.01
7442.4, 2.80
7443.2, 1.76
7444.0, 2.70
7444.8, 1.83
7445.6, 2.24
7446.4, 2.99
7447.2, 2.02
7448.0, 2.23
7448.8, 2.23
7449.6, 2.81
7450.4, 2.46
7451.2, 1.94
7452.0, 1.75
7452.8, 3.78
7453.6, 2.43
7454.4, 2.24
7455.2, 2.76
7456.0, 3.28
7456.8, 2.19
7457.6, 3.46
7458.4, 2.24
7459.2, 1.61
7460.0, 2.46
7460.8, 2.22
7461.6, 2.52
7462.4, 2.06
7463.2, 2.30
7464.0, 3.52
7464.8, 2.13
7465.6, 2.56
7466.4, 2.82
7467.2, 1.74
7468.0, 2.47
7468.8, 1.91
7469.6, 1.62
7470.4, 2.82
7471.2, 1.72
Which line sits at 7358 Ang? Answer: [N II] 6583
